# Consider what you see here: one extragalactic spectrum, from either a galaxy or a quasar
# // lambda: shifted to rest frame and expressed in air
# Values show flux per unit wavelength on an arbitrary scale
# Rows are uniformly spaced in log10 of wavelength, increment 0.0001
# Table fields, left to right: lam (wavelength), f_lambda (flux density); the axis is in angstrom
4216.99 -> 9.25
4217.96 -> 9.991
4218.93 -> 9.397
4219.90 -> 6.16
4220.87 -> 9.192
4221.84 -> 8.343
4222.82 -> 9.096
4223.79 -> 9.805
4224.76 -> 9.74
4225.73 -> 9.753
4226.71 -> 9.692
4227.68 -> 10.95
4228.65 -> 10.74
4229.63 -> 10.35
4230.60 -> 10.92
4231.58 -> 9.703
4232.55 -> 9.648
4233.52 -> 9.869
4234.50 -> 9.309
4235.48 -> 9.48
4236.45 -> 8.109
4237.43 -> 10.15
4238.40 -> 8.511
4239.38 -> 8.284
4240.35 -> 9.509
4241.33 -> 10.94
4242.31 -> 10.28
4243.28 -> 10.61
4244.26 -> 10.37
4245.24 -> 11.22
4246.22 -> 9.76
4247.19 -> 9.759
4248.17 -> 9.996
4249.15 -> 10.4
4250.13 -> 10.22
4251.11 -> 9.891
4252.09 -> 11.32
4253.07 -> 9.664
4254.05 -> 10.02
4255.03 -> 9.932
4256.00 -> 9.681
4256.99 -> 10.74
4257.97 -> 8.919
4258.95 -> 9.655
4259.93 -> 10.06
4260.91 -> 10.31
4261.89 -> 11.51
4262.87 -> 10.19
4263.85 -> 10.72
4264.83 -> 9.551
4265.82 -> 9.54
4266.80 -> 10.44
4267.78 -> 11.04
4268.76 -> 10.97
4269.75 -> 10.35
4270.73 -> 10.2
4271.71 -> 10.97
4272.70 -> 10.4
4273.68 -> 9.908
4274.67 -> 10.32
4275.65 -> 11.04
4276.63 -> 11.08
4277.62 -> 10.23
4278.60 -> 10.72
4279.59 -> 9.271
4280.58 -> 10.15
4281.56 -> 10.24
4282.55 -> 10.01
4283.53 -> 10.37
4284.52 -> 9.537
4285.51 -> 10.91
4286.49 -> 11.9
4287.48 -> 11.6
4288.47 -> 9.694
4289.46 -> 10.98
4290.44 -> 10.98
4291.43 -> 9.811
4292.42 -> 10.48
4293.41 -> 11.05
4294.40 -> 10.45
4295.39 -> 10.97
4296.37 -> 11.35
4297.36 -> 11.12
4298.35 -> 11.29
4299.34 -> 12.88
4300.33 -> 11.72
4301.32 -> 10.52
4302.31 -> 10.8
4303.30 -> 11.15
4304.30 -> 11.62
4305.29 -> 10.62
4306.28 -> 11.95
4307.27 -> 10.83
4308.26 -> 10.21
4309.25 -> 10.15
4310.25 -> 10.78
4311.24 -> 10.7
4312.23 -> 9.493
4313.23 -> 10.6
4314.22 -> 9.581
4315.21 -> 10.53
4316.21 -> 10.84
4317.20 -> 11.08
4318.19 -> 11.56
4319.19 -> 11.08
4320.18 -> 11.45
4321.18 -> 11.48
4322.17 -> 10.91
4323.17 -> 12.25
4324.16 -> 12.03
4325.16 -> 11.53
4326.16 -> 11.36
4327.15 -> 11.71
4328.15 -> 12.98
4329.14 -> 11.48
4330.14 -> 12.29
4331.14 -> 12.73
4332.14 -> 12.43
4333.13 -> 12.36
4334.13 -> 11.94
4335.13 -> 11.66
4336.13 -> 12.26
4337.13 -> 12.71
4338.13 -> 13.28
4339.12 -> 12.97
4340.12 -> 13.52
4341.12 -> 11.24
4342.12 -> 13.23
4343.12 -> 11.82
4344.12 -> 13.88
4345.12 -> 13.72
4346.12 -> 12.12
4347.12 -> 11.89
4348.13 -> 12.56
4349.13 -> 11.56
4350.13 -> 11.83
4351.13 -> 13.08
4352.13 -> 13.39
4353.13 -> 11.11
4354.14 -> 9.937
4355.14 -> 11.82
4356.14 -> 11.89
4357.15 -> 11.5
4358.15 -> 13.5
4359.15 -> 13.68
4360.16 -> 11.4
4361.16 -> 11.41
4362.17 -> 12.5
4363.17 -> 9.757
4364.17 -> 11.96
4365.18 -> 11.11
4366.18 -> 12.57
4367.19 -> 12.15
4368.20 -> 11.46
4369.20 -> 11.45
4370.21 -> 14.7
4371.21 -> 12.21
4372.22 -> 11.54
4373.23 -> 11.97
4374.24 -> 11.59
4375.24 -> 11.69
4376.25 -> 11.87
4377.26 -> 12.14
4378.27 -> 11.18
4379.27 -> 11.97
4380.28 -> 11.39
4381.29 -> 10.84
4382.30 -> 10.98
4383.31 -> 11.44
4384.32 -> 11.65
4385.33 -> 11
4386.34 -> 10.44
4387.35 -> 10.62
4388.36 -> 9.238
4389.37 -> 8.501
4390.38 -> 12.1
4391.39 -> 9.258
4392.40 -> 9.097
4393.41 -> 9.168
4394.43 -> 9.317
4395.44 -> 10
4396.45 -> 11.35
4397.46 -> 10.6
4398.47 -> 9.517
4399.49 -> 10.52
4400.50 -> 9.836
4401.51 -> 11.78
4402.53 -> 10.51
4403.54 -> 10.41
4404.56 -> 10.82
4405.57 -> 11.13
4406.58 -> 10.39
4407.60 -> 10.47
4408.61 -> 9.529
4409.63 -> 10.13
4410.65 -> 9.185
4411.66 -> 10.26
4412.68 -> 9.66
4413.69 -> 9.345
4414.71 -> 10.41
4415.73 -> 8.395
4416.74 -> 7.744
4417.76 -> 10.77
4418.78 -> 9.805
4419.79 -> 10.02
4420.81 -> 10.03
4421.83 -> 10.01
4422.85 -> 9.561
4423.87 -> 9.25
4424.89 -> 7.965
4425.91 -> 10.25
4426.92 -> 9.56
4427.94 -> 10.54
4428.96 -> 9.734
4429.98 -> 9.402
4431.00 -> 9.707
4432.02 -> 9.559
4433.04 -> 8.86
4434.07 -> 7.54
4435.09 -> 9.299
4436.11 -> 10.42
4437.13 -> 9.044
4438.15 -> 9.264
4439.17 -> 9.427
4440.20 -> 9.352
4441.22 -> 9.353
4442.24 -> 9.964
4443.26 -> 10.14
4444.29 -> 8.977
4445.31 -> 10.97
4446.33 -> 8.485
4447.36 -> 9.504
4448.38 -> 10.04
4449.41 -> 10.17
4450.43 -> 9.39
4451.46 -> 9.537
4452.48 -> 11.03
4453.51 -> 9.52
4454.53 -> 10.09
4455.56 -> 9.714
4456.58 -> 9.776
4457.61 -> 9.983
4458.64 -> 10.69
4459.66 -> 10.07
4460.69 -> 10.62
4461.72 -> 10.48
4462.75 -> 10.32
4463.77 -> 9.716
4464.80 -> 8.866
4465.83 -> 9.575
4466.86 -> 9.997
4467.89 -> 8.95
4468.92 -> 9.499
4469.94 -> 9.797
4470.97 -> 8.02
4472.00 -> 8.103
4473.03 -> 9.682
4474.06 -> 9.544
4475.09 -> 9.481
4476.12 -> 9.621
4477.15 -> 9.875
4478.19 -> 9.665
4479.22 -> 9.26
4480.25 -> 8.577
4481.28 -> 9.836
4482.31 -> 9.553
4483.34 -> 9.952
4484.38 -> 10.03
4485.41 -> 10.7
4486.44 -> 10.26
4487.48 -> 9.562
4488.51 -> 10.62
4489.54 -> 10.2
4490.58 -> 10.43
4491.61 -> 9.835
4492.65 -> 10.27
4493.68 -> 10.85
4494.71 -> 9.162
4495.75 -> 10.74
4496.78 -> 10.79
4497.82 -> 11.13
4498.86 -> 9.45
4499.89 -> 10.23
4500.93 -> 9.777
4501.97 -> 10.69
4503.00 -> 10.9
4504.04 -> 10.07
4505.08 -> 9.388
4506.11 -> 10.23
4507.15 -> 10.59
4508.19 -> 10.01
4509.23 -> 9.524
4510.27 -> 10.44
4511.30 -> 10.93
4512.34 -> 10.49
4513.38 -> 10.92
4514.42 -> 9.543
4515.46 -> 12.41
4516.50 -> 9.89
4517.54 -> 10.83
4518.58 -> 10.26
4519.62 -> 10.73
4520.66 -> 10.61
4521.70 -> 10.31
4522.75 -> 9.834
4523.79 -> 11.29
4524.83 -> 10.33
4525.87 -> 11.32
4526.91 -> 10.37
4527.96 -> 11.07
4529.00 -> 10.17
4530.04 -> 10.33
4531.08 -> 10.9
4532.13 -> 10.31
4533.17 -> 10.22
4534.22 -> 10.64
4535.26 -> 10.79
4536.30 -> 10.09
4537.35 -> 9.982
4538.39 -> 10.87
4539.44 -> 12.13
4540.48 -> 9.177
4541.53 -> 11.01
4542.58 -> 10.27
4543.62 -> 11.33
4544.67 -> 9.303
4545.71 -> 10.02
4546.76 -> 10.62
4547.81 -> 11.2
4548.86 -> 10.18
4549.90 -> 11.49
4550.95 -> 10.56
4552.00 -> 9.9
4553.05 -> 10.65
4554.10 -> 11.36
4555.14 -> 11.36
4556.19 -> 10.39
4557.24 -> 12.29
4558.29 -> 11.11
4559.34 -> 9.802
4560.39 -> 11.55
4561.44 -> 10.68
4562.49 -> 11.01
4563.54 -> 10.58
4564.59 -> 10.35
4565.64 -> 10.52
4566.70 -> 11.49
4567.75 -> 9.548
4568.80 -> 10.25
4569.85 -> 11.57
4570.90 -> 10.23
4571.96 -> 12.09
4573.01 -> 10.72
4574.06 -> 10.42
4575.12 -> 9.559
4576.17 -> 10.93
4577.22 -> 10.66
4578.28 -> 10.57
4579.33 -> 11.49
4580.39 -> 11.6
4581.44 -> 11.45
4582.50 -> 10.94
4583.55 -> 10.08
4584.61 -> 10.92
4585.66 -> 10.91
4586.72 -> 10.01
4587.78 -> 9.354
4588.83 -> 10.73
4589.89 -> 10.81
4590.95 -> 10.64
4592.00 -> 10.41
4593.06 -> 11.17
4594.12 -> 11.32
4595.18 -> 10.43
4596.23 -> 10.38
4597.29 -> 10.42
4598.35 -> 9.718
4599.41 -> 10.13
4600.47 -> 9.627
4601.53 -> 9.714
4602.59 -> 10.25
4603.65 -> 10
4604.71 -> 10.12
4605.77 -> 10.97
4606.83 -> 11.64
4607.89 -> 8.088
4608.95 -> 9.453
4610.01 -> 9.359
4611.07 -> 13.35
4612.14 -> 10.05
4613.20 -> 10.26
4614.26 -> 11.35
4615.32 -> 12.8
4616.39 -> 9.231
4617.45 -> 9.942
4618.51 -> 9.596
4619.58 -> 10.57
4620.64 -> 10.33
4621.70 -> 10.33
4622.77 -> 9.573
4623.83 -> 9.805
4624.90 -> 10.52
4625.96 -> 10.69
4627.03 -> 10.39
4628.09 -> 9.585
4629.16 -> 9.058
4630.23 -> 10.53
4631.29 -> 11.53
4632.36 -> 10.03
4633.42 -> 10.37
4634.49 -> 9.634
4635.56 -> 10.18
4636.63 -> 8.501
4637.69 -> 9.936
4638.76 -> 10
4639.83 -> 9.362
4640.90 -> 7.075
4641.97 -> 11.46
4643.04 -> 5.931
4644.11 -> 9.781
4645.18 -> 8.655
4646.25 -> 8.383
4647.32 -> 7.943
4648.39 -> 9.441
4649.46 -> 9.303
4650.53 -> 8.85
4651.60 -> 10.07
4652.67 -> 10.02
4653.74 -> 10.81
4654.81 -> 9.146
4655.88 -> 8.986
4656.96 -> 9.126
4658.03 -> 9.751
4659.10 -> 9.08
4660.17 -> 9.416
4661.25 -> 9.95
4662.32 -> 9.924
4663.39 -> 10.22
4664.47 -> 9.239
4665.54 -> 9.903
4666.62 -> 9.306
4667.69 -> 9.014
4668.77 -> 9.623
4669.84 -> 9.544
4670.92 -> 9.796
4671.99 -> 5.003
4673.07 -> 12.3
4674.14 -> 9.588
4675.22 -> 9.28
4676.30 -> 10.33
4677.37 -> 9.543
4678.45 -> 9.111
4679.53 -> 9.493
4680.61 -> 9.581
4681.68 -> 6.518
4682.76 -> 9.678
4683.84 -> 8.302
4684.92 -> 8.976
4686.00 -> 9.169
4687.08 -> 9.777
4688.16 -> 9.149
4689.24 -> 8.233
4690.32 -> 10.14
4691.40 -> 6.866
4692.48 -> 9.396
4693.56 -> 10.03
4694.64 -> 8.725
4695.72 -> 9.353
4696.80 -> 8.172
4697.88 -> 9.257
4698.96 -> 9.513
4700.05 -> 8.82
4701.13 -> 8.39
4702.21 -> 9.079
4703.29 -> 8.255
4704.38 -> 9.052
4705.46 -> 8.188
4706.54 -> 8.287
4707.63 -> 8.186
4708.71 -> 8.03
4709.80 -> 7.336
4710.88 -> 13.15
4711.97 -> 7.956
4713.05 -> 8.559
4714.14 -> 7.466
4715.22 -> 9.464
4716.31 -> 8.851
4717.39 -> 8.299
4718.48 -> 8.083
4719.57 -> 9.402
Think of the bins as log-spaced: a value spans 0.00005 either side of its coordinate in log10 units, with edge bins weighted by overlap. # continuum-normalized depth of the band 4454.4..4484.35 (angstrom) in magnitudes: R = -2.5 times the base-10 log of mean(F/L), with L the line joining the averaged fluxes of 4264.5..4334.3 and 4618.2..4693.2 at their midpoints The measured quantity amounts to 0.06 mag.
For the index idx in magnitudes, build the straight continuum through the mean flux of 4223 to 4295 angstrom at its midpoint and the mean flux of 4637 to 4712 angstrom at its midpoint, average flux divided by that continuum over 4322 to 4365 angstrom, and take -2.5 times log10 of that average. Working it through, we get -0.215 mag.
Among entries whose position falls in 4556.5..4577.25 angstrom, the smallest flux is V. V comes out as 9.548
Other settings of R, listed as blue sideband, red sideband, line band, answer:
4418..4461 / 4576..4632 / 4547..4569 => -0.06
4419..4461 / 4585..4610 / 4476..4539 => -0.04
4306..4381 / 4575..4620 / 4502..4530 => 0.04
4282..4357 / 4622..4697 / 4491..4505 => 0.01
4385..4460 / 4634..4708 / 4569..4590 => -0.15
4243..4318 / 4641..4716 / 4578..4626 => -0.12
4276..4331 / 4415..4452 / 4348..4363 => -0.16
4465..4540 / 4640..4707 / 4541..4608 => -0.10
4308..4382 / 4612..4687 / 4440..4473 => 0.14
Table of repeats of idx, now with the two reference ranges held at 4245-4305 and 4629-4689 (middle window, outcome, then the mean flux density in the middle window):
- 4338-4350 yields -0.22 mag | 12.6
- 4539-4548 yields -0.09 mag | 10.5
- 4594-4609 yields -0.07 mag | 10.1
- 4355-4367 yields -0.16 mag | 11.9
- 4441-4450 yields 0.03 mag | 9.75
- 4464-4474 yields 0.08 mag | 9.2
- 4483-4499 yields -0.04 mag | 10.3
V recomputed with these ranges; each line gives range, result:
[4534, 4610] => 8.088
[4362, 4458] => 7.54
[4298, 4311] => 10.15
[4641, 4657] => 5.931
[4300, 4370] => 9.493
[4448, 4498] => 8.02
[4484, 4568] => 9.162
